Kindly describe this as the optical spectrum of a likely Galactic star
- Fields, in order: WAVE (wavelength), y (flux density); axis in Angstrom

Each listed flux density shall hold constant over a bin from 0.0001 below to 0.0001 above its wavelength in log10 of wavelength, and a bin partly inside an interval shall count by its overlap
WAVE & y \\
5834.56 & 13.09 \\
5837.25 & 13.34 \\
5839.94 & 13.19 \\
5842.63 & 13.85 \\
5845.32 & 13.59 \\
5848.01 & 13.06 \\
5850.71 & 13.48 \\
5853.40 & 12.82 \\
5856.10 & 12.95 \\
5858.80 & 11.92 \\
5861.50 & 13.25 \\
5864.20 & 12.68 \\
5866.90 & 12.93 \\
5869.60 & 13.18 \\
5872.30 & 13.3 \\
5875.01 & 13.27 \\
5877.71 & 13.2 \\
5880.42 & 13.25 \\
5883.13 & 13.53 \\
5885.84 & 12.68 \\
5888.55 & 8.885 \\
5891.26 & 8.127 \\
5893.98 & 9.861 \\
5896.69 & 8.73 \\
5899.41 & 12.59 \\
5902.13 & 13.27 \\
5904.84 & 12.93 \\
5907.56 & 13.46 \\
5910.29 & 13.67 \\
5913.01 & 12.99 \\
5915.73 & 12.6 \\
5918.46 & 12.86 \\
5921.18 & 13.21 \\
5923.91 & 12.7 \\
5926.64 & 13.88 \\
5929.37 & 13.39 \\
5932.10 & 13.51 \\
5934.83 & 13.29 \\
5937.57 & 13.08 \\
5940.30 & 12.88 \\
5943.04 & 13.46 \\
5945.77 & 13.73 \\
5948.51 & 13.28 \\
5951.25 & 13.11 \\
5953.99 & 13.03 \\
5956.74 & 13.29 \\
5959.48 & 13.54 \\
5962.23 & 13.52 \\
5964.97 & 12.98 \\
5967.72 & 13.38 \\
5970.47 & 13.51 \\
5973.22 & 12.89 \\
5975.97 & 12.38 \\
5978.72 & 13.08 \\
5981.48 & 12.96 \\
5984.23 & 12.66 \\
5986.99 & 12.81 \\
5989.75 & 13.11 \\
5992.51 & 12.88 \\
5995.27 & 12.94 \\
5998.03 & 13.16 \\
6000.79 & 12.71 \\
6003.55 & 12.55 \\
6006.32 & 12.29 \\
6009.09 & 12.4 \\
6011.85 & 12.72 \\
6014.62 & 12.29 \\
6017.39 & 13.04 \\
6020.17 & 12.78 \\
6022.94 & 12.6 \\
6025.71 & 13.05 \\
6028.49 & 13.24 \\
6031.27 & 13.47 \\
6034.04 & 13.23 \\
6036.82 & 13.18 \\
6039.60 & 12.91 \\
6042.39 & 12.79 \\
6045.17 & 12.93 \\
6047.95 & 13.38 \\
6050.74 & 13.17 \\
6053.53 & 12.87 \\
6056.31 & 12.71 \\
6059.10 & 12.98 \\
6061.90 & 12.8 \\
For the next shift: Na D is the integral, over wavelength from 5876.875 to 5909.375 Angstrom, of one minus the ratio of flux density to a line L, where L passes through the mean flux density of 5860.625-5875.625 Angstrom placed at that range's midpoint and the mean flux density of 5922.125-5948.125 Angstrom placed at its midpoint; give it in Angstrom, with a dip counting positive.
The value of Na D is 3.6 Angstrom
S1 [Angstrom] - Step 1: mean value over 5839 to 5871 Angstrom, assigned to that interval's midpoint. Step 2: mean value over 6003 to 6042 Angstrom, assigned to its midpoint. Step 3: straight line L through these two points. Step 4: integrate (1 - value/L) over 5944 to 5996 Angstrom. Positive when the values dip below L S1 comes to -0.8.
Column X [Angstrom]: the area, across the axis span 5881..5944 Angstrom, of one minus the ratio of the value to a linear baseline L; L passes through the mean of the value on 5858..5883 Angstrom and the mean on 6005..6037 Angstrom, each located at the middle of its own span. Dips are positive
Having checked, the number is 2.76 Angstrom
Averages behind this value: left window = 13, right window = 12.8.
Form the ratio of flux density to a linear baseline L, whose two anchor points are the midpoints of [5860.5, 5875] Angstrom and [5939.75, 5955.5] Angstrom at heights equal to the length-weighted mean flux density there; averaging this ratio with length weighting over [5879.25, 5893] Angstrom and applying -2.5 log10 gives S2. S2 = 0.17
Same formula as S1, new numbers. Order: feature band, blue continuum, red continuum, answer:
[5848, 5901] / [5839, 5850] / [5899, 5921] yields 4.4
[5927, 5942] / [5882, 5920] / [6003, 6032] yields -1.4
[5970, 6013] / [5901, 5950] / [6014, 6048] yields 0.9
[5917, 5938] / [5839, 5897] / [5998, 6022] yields -1.2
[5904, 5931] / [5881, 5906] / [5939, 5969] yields -2.5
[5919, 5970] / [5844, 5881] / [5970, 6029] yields -1.5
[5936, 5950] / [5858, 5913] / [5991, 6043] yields -0.9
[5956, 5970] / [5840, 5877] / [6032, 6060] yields -0.3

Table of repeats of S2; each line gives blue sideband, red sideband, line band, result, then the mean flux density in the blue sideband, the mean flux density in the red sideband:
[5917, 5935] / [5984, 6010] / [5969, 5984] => 0.00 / 13.3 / 12.8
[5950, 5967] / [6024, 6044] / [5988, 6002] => 0.02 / 13.2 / 13.1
